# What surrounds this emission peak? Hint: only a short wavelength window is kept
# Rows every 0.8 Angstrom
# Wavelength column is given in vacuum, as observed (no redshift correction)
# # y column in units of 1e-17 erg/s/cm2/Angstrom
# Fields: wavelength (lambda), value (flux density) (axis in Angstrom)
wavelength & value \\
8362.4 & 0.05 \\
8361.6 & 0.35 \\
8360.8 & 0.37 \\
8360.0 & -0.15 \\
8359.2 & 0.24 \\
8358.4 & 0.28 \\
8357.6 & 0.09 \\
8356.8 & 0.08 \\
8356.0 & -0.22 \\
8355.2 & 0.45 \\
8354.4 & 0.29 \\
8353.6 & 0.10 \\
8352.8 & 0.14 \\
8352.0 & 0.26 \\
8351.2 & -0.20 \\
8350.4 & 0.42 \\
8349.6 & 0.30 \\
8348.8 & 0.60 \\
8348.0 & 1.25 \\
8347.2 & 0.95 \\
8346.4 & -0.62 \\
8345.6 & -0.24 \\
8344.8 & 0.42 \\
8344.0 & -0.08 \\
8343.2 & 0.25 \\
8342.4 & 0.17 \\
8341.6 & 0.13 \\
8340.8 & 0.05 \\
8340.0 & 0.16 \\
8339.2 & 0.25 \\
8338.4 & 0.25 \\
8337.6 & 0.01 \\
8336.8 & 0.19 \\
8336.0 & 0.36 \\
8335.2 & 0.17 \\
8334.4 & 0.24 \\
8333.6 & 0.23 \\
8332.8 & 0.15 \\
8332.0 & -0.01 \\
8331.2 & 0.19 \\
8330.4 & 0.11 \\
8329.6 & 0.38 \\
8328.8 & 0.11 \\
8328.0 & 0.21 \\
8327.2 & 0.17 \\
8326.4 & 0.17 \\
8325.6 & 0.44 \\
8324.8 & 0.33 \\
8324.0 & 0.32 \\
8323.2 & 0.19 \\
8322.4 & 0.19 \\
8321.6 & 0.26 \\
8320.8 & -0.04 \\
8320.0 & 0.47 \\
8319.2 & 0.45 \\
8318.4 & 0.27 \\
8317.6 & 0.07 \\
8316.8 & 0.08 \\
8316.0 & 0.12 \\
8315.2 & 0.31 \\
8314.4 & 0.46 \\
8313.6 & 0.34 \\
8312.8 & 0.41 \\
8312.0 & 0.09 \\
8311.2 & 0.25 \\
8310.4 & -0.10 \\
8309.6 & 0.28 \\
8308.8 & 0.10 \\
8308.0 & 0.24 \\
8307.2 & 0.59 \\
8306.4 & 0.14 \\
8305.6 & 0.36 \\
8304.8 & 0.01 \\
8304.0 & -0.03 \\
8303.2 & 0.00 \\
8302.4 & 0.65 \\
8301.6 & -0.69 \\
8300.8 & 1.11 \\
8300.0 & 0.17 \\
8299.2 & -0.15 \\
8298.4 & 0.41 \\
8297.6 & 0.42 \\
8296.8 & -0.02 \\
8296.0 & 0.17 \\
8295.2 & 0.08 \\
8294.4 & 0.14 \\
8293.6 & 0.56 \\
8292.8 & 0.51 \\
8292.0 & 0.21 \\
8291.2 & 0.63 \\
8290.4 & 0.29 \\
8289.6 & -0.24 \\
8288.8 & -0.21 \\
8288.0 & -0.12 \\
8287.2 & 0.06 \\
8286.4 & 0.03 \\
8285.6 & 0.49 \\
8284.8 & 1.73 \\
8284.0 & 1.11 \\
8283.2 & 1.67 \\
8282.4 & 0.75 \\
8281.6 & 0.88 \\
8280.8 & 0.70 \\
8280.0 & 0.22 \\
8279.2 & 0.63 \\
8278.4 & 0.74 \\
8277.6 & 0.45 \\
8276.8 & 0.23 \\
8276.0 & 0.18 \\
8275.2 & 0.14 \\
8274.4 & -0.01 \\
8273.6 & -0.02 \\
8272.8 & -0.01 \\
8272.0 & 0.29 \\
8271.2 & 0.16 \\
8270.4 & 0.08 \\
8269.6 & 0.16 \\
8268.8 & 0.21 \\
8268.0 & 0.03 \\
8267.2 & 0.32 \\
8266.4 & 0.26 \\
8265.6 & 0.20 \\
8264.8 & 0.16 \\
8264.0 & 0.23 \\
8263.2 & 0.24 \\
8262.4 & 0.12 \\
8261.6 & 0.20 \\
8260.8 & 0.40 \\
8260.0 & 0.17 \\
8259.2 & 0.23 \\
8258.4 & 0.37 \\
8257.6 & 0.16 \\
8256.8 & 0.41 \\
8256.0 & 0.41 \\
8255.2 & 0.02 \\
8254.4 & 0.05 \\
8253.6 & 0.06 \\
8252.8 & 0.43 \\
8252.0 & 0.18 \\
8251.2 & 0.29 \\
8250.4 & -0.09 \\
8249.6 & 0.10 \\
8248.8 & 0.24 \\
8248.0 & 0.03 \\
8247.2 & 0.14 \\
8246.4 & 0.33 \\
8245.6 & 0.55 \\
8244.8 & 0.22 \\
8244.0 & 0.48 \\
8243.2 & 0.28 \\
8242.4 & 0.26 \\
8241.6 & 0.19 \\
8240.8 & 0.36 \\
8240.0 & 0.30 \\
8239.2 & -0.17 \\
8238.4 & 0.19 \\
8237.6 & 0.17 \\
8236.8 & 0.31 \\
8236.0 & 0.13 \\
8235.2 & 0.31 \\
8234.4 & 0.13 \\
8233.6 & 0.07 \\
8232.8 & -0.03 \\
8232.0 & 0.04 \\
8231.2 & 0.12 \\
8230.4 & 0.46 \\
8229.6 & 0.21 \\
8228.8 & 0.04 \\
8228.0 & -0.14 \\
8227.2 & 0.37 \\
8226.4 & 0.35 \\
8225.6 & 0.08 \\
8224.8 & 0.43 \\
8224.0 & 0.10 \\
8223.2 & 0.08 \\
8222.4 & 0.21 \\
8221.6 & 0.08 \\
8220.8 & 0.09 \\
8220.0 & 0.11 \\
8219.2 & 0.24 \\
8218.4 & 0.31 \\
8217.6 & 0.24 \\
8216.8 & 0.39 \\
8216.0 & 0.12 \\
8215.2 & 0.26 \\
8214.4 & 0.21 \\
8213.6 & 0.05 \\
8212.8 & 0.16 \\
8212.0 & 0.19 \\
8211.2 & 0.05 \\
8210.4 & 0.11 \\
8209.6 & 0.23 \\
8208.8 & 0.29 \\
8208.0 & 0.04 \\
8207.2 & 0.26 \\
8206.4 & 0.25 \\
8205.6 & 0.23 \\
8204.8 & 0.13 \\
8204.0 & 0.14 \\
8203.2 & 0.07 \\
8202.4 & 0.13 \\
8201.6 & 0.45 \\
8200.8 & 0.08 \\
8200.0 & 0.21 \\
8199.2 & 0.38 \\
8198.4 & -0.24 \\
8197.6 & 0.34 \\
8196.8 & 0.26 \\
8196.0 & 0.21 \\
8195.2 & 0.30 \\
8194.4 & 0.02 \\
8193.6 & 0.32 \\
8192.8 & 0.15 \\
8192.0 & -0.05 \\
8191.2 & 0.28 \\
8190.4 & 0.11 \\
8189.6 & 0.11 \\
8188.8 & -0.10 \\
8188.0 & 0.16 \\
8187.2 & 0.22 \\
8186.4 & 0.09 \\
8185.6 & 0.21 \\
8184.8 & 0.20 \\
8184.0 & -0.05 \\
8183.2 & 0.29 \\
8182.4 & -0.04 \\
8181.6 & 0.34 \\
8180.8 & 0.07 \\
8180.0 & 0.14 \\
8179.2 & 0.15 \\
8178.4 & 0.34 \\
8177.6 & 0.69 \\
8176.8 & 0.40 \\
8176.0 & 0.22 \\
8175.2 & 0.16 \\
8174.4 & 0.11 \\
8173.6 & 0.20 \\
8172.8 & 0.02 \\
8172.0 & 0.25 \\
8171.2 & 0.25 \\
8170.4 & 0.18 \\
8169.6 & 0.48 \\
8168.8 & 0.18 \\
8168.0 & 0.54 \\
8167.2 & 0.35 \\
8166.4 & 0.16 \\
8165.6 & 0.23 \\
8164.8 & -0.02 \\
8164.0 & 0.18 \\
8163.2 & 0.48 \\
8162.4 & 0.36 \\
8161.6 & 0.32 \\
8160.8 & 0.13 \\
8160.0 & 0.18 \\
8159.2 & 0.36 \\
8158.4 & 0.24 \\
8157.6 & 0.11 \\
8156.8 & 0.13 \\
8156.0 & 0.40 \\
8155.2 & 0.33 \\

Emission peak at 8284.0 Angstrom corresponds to H-gamma 4340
